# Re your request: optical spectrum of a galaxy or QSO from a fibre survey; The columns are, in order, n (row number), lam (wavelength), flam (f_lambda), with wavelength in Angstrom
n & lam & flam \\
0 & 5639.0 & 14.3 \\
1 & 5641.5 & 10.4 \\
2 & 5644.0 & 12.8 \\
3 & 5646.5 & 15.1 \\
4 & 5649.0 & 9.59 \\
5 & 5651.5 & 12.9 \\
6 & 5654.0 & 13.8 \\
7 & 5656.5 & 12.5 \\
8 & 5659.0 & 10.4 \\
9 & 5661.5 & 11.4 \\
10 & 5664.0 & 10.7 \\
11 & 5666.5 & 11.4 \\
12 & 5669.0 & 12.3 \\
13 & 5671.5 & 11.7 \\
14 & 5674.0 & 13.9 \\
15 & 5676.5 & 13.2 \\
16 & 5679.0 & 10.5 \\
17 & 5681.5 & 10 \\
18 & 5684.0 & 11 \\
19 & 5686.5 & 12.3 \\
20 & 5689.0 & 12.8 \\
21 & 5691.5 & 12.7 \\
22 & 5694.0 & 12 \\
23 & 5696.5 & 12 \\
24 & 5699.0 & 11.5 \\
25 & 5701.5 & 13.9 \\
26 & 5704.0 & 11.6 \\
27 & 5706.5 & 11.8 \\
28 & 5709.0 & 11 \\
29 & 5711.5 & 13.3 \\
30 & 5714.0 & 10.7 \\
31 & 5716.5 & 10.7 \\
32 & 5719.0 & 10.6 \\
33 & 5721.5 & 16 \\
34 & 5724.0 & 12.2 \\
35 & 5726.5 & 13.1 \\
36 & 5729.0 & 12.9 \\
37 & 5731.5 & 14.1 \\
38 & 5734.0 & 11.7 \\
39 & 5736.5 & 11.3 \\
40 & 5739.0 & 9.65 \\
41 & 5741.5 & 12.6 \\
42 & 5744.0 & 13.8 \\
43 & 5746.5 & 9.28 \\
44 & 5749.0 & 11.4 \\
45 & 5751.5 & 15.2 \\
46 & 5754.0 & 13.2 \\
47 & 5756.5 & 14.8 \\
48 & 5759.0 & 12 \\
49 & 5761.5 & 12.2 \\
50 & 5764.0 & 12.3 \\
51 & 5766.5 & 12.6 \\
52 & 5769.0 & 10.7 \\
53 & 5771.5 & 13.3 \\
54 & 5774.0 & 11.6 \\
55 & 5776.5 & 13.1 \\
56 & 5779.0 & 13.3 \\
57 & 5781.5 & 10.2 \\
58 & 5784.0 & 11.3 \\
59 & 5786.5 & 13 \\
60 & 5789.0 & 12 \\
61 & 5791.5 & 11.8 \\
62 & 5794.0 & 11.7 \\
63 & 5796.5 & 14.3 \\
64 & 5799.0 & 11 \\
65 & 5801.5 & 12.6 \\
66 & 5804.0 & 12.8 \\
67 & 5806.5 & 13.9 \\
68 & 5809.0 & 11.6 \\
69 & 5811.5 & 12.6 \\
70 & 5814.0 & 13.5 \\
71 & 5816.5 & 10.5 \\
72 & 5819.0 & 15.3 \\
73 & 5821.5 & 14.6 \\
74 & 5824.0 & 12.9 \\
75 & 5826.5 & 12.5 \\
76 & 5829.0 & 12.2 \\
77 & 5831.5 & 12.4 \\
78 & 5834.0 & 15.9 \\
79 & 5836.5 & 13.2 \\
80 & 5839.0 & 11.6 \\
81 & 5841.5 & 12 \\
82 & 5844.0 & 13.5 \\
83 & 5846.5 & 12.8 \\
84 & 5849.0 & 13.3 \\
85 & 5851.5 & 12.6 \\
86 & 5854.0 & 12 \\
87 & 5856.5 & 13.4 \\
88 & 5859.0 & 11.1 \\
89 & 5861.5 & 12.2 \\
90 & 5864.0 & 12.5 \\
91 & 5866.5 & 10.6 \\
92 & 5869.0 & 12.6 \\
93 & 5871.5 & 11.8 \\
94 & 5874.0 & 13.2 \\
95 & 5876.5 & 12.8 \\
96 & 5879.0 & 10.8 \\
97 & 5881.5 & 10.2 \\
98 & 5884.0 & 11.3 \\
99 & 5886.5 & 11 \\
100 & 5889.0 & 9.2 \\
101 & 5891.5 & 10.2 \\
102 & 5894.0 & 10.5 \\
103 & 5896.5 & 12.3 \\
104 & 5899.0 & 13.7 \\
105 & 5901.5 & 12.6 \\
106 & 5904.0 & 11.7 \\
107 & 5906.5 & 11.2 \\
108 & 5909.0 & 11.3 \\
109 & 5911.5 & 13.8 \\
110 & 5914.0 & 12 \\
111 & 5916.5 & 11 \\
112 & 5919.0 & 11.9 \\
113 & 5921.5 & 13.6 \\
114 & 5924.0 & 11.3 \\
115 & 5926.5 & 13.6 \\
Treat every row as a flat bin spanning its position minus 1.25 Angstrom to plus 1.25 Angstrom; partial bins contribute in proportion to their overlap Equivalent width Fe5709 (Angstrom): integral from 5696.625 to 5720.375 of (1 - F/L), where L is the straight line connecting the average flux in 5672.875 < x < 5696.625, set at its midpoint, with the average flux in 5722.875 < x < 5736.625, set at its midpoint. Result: 1.2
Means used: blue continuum 12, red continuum 12.7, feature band 11.7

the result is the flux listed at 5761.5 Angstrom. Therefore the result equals 12.2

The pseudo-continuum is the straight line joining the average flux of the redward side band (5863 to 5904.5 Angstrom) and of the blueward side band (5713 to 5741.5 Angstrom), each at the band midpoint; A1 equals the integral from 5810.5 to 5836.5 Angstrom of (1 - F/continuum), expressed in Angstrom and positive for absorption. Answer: -3.2 Angstrom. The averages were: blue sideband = 12.1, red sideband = 11.6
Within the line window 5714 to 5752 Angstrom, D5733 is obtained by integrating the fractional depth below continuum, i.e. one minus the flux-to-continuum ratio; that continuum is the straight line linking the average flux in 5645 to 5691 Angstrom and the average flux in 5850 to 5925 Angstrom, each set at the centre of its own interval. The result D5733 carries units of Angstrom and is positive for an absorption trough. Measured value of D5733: -0.81 Angstrom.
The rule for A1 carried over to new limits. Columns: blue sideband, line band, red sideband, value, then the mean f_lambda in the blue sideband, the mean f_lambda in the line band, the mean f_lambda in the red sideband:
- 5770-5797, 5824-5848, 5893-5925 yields -1.41 Angstrom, 12.3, 12.9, 12.1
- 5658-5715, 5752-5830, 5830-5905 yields -3.88 Angstrom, 11.8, 12.6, 12.1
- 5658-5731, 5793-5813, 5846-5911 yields -1.16 Angstrom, 12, 12.6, 11.8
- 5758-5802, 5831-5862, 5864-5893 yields -3.25 Angstrom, 12.2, 12.8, 11.3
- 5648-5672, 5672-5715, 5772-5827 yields -0.42 Angstrom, 11.7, 12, 12.6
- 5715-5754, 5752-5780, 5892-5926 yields -0.99 Angstrom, 12.3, 12.7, 12.1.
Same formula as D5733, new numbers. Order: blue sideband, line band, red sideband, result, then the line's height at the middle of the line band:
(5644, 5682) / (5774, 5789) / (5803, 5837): 0.9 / 12.9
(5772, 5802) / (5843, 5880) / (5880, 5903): -2.7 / 11.5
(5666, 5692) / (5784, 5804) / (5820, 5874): 0.2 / 12.5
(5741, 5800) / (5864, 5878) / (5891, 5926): -0.1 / 12.1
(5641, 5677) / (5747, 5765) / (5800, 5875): -0.6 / 12.5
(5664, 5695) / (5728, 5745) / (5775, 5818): -0.2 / 12.1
